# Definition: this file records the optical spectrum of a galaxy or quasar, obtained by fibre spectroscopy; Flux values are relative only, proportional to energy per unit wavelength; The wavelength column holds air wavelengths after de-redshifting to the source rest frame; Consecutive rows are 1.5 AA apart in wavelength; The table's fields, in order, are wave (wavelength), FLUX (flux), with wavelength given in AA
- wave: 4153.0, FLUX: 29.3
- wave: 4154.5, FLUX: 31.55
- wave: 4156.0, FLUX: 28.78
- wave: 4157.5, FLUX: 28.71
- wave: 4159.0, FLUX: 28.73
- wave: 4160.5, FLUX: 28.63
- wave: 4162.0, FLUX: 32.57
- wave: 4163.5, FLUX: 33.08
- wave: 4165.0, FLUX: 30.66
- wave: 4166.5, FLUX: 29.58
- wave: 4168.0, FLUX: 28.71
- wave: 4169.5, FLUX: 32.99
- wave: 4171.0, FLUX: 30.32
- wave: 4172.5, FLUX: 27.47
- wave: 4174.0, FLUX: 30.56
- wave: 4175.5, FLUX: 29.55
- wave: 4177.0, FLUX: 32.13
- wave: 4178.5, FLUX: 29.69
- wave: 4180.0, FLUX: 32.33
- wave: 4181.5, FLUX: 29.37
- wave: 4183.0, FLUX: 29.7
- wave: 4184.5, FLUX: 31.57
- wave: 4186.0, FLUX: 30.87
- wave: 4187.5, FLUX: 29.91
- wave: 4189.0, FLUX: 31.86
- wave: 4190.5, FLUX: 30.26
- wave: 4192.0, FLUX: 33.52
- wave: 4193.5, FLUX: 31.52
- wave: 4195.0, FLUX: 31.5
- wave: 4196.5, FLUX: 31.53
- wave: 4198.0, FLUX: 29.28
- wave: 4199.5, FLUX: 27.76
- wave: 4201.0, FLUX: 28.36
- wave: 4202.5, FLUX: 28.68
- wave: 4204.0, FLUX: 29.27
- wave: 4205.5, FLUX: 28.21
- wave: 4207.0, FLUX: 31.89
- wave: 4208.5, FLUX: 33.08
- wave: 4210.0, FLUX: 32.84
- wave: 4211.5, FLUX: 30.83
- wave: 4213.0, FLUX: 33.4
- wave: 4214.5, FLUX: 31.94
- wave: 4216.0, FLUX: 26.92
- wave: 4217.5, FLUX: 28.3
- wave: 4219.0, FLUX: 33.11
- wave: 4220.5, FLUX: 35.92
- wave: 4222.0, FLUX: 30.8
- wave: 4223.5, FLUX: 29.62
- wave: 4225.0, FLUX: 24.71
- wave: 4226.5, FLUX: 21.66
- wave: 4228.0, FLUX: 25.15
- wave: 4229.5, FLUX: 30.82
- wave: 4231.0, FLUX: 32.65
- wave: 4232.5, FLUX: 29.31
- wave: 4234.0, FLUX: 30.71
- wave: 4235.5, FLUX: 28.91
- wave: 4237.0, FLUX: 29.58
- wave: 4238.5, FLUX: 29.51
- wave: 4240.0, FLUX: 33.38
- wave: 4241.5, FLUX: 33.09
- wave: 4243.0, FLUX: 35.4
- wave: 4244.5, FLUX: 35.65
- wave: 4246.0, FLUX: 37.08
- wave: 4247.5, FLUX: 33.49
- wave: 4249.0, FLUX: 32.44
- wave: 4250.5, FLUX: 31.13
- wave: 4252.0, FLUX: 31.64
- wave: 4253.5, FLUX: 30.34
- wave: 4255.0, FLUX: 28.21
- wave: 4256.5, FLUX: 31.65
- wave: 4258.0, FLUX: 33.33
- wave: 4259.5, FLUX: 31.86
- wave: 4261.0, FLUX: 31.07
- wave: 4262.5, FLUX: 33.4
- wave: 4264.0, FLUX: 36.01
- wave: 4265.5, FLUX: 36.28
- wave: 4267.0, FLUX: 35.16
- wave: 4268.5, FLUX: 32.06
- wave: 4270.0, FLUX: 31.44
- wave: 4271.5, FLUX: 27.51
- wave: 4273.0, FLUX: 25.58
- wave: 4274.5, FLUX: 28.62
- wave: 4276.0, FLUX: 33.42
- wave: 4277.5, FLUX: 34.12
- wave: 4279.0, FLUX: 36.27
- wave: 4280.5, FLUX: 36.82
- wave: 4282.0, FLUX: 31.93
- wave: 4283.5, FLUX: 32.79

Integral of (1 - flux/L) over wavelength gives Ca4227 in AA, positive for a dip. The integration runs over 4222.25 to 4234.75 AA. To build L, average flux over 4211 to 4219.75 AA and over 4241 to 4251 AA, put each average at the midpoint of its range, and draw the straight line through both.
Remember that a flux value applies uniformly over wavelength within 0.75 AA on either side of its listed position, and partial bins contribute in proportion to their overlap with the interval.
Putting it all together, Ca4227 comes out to 1.6 AA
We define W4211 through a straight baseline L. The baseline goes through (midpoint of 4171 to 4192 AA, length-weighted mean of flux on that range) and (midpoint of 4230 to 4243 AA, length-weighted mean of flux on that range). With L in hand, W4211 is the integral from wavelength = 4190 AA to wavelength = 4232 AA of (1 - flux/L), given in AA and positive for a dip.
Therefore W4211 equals 1.0 AA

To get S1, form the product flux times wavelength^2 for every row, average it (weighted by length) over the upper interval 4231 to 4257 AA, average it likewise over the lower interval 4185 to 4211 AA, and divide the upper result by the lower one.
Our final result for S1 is 1.06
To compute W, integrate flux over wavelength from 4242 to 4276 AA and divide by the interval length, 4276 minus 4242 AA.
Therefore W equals 32.3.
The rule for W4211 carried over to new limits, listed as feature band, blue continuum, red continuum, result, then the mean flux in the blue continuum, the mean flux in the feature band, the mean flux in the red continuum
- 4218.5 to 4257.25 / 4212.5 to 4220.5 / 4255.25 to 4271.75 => 1.07 AA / 31.1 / 31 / 32.7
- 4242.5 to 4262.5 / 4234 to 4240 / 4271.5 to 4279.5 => -1.40 AA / 30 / 32.6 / 31.1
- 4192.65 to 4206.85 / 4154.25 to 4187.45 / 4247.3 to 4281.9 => 0.56 AA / 30.3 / 29.7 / 32.2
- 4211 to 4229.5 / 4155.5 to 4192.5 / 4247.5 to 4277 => 1.01 AA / 30.5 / 29.4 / 31.7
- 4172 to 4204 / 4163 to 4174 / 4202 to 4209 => -0.09 AA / 30.4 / 30.4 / 30.2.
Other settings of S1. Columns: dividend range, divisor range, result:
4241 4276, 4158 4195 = 1.10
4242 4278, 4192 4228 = 1.10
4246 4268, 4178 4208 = 1.11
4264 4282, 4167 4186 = 1.12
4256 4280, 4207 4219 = 1.07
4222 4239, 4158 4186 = 0.96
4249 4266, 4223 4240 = 1.14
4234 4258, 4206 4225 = 1.04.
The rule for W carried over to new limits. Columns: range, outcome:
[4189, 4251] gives 30.8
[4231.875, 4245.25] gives 31.7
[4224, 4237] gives 28.1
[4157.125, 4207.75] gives 30.3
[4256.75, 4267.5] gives 33.7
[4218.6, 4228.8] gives 28.6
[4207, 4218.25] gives 31.1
